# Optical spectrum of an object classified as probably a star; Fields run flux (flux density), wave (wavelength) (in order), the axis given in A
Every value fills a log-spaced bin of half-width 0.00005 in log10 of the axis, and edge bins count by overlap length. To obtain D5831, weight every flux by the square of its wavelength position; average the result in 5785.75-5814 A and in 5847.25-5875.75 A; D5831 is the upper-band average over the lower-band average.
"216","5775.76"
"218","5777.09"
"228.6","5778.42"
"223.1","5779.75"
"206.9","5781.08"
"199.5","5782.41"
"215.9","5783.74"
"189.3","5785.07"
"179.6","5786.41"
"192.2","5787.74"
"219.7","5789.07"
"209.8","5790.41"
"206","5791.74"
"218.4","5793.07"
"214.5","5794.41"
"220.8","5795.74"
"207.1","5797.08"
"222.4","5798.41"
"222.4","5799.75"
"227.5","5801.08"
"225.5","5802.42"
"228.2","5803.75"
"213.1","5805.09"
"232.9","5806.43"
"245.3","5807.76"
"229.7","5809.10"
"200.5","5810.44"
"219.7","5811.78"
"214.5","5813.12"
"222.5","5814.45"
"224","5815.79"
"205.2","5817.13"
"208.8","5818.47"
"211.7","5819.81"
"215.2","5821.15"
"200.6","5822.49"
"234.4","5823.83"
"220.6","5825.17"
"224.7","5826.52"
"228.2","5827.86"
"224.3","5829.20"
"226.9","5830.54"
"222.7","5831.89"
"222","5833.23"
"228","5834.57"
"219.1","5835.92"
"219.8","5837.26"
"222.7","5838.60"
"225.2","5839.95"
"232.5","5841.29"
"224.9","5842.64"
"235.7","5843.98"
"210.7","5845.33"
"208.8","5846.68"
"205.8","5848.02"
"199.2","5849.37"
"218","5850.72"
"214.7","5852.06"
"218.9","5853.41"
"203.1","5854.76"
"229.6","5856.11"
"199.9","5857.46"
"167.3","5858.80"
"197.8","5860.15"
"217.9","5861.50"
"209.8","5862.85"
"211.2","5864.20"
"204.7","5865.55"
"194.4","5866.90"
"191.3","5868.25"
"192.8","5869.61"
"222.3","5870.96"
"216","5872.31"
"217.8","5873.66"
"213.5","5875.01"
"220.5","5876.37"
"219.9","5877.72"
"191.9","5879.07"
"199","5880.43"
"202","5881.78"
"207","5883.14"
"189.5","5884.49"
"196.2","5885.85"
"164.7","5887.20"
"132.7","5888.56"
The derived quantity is 0.98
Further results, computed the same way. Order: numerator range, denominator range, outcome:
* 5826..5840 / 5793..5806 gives 1.03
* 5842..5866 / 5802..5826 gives 0.97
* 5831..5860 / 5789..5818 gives 1.00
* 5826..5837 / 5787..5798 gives 1.08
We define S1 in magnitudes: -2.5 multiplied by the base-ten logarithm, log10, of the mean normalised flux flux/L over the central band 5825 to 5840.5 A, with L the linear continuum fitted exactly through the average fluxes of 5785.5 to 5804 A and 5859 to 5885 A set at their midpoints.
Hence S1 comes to -0.07 mag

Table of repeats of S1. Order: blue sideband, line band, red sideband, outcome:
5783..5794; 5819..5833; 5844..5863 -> -0.07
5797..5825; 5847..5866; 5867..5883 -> 0.02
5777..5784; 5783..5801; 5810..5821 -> 0.03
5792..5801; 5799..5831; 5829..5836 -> 0.00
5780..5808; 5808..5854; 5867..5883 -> -0.04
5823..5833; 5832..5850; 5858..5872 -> -0.01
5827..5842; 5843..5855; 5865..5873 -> 0.01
